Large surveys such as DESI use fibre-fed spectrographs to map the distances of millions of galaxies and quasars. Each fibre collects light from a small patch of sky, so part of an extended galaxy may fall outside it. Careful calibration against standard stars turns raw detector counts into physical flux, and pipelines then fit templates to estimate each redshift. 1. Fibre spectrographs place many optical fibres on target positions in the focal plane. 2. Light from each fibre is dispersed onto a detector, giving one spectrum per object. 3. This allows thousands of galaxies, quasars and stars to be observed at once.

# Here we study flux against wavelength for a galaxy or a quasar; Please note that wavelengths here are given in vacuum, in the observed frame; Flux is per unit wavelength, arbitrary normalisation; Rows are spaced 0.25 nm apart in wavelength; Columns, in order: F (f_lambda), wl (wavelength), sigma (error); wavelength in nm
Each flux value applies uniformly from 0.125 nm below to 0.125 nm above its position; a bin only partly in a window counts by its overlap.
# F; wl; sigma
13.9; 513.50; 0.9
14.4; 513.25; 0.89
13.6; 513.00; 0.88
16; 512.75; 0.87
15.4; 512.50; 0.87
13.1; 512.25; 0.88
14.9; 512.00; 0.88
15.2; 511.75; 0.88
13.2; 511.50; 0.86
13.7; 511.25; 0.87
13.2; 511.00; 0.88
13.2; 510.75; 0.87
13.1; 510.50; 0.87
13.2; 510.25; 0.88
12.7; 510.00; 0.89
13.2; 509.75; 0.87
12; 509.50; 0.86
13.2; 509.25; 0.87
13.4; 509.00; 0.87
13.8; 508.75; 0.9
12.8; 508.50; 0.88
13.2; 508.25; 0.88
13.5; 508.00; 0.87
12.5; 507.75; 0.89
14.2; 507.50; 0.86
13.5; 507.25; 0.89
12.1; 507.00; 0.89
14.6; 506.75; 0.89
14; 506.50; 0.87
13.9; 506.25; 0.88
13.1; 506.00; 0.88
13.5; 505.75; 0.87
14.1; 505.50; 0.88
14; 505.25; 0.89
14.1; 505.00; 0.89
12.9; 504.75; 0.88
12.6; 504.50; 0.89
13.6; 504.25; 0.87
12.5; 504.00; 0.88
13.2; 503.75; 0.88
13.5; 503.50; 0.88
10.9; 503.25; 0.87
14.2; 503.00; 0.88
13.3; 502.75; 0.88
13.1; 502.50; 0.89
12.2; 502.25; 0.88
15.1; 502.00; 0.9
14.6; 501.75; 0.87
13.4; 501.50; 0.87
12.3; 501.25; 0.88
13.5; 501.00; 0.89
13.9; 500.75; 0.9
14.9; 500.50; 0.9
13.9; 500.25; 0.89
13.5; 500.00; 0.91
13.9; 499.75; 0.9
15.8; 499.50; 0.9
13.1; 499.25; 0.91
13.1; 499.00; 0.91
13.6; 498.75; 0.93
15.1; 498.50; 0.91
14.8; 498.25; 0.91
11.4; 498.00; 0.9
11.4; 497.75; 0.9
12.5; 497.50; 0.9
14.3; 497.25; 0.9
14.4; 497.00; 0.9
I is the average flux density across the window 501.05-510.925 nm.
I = 13.3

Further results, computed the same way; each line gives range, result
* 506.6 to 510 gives 13.2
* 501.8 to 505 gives 13.2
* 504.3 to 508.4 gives 13.5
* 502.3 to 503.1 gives 13.4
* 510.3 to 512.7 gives 13.9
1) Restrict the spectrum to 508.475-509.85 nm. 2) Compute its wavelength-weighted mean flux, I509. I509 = 13.1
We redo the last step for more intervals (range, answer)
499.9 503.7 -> 13.5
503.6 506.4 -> 13.4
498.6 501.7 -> 13.8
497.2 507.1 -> 13.5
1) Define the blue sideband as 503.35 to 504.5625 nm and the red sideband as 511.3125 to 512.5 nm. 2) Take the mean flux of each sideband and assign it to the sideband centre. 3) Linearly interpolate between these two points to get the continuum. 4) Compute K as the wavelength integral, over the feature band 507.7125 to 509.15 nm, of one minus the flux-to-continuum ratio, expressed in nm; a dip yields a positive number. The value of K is 0.049 nm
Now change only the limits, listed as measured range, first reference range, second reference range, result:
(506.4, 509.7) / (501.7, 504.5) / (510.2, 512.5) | 0.06 nm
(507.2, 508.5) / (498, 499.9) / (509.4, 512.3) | 0.02 nm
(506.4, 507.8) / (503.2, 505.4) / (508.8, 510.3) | -0.05 nm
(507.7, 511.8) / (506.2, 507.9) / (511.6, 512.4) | 0.23 nm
